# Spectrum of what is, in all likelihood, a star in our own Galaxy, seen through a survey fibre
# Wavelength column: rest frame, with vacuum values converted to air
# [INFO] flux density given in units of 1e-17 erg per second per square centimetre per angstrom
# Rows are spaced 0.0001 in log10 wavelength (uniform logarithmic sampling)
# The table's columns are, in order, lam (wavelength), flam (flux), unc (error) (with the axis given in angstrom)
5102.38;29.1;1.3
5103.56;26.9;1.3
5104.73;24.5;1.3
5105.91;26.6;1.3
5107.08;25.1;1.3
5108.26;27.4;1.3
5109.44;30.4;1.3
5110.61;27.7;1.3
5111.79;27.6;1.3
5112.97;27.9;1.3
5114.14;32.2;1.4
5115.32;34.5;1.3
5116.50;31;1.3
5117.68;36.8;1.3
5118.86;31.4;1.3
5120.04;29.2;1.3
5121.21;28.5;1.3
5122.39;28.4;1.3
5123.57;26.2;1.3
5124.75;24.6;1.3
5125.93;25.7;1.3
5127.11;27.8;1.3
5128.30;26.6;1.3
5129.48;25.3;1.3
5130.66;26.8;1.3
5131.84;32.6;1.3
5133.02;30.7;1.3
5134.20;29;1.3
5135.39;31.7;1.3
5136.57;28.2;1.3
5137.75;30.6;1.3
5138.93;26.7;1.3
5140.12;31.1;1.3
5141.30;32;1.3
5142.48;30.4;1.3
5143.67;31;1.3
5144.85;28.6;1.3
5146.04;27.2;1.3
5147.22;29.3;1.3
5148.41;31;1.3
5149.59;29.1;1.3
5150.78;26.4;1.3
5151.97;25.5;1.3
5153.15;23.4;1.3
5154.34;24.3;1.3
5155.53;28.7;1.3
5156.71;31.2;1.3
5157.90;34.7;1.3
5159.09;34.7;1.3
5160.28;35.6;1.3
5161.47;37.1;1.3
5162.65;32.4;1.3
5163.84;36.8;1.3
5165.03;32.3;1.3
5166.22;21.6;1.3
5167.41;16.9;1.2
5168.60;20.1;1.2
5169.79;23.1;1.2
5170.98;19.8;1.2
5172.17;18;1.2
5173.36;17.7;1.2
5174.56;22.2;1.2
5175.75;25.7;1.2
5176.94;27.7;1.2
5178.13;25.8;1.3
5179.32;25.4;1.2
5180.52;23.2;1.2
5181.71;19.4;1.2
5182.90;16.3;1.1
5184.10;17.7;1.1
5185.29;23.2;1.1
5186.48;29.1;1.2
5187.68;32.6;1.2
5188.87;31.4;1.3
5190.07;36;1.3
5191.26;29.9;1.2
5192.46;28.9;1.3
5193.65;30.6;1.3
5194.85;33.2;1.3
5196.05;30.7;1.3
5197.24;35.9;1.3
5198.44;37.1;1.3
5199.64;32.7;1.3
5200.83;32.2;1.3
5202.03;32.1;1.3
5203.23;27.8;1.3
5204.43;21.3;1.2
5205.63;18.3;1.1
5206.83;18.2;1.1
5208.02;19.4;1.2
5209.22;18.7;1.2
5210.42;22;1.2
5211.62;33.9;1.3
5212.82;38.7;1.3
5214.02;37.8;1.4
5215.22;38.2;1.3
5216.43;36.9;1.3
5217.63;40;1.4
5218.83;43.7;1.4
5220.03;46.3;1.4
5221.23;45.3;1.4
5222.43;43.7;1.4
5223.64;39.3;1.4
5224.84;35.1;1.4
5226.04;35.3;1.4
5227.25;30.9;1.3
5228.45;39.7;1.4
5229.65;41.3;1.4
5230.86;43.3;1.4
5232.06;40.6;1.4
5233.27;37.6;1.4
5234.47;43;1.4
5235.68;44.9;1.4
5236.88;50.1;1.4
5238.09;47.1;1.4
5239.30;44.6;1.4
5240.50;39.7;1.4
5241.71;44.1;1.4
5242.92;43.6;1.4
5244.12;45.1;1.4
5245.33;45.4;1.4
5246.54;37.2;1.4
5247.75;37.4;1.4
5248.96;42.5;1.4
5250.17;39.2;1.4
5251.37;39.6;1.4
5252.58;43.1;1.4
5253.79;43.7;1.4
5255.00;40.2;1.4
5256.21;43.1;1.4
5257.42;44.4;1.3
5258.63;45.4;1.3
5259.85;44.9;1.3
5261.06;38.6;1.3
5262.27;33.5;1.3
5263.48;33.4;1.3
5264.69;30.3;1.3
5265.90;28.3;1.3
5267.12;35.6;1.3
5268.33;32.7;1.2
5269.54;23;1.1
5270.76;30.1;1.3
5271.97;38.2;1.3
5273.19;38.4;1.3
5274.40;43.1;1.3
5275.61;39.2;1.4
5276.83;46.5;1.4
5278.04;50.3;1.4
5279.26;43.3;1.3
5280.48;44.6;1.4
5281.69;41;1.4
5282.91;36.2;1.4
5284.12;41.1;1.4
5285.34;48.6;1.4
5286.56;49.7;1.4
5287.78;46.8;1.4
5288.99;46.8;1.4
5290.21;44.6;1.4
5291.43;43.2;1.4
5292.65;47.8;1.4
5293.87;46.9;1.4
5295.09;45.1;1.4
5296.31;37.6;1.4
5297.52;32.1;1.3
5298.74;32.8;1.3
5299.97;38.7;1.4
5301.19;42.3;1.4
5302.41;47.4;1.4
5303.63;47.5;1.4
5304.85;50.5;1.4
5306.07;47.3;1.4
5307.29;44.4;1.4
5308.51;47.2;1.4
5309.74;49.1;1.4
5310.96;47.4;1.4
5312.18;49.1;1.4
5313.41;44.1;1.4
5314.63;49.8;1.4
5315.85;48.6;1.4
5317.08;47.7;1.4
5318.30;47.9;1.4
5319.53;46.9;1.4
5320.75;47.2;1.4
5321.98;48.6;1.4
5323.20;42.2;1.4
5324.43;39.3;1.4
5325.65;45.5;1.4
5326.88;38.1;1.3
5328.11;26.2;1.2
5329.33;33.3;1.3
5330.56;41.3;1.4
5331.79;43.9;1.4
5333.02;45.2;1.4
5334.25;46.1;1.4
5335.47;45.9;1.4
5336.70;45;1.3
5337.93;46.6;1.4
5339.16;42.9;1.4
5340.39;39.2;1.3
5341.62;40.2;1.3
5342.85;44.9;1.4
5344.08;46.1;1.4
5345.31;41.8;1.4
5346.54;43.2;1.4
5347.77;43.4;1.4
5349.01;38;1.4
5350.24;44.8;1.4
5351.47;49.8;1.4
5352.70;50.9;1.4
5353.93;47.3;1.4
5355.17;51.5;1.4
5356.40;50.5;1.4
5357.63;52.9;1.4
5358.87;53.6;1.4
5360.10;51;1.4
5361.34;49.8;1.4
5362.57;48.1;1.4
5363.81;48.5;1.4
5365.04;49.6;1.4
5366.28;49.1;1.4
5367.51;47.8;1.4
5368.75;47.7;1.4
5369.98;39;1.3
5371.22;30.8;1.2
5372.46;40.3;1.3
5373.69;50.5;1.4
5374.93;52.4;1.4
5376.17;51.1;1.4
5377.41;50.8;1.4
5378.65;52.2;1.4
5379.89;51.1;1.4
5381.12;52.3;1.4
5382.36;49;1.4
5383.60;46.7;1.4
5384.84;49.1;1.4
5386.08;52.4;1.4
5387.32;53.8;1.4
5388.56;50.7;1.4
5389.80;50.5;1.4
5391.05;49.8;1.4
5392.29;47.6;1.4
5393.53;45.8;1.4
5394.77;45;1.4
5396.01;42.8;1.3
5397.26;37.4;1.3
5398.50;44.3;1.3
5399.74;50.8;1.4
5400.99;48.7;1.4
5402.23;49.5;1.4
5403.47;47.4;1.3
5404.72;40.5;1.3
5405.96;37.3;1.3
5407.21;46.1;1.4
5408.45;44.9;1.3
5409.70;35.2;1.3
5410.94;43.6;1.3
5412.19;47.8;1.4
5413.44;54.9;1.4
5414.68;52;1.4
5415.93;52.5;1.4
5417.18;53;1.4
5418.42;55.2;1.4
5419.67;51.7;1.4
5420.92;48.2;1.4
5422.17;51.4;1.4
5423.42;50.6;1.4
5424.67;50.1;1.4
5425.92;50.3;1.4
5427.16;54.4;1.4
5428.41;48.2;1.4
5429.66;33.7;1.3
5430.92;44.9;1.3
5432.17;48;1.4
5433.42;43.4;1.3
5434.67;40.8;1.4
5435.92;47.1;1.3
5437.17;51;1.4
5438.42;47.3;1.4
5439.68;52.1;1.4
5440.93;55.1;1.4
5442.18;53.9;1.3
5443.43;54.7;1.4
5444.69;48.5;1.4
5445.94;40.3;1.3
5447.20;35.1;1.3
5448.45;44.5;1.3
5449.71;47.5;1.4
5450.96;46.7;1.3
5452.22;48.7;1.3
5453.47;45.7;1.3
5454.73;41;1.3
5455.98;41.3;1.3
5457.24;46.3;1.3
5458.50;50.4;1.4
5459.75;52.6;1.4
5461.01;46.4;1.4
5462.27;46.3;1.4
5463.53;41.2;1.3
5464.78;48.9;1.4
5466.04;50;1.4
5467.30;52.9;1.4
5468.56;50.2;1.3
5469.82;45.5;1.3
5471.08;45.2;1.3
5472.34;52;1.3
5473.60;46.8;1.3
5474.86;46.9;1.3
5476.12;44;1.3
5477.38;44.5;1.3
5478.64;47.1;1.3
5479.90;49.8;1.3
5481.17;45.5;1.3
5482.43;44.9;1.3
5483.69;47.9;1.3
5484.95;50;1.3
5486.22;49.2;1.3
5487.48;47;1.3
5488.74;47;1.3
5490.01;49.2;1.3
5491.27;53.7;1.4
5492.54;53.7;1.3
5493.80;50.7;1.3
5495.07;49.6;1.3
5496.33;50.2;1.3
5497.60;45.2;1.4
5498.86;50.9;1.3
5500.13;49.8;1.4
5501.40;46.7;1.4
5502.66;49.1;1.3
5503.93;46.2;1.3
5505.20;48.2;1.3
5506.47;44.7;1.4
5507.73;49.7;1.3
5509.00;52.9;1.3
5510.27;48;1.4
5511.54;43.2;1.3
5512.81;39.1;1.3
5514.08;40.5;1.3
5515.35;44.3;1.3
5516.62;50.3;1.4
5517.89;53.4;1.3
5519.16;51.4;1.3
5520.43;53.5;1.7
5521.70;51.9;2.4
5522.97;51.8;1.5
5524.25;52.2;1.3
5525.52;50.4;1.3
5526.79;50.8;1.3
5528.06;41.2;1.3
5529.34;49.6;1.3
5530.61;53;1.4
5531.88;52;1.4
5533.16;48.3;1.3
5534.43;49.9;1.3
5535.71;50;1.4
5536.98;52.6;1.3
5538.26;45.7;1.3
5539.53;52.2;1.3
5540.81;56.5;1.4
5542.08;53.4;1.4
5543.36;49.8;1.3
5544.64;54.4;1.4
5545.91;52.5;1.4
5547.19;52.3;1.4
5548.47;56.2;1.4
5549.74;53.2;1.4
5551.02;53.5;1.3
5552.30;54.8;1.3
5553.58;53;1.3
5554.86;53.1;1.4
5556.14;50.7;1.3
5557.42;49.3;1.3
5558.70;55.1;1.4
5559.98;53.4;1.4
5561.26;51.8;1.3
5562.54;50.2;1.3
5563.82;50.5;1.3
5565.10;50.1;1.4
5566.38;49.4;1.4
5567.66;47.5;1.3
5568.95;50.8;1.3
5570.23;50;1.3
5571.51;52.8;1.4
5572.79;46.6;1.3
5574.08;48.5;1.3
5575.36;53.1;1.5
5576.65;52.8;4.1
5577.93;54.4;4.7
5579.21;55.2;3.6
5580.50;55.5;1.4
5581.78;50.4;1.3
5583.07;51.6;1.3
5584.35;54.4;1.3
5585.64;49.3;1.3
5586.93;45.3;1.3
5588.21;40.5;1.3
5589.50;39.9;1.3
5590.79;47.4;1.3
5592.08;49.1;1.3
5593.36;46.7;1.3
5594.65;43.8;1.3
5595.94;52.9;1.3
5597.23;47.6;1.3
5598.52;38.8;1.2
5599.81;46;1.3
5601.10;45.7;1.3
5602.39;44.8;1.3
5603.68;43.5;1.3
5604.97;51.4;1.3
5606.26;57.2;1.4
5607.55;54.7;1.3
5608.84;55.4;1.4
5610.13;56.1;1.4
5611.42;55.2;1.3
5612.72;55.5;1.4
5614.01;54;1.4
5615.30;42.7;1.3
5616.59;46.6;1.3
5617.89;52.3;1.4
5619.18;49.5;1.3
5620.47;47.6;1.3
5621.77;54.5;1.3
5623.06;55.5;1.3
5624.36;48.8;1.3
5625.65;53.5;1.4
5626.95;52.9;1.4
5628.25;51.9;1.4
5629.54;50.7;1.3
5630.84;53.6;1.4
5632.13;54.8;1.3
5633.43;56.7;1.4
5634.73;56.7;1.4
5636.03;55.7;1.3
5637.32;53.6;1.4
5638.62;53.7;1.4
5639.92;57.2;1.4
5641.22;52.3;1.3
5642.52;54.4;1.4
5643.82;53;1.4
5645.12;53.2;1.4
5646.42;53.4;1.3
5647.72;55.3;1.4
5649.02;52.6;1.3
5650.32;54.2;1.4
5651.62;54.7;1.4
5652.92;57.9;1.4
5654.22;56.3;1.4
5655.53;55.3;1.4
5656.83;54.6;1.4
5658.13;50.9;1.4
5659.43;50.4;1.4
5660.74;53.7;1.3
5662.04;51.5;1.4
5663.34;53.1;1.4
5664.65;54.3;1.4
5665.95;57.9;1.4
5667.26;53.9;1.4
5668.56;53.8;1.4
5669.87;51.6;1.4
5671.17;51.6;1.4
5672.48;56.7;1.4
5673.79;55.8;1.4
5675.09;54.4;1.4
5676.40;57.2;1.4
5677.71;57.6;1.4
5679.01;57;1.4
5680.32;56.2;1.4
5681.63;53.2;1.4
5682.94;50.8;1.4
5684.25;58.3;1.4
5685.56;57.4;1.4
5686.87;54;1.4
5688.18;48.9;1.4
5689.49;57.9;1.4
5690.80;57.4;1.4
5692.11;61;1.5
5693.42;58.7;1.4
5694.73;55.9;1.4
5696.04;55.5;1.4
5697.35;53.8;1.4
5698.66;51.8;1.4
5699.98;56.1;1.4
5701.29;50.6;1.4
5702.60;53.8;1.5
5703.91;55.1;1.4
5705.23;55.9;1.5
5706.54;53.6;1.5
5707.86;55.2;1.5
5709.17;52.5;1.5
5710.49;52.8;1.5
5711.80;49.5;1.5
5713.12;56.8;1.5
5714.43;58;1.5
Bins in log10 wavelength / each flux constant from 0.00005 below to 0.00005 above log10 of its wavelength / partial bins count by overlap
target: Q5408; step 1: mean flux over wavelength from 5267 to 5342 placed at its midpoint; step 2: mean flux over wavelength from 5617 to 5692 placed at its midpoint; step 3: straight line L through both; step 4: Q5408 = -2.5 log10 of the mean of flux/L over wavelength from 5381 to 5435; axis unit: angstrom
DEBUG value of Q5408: -0.03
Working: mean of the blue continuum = 42.9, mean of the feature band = 47.5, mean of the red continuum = 54.1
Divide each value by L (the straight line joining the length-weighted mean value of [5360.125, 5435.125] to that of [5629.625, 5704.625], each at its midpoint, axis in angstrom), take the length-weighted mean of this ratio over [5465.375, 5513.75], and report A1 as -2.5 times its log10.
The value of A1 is 0.043 mag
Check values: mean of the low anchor 47.6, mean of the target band 48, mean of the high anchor 54.7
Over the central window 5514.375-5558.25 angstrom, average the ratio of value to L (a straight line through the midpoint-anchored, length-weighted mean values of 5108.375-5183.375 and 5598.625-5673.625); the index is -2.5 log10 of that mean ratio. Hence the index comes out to -0.08 mag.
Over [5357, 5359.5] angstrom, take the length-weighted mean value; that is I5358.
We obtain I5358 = 53.2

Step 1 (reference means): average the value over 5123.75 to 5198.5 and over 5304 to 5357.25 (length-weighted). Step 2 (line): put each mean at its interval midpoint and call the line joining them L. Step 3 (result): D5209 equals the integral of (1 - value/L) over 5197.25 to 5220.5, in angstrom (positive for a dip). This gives 0.95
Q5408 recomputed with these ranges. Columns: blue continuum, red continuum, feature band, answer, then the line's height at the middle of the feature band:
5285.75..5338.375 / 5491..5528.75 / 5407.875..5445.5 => -0.04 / 46.9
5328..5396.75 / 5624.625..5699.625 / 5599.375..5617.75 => 0.05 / 53.1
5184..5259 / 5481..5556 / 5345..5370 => -0.13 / 42.6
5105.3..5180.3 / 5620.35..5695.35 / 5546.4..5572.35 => -0.05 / 49.4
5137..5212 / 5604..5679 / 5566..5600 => 0.03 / 50.4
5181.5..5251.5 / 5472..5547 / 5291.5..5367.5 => -0.12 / 40.5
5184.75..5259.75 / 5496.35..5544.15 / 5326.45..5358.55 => -0.05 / 41.8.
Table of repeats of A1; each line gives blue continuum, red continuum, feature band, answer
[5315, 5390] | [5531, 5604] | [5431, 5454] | 0.016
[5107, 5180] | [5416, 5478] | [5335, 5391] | -0.124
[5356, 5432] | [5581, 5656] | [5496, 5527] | 0.027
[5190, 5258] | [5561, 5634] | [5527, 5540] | -0.032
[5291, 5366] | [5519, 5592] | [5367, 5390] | -0.045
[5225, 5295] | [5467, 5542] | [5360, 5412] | -0.044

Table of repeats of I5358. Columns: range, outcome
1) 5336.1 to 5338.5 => 45.8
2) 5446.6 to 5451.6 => 43.5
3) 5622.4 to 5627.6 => 52.7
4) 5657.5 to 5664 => 51.9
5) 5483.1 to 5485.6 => 48.9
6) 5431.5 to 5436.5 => 44.8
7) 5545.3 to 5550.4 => 53.6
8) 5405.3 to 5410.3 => 40.9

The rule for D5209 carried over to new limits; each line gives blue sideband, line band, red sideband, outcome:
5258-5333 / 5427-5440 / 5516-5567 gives 0.37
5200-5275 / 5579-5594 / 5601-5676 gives 0.73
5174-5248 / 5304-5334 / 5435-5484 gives -3.81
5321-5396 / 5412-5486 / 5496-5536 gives -0.50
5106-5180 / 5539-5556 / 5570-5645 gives -1.90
